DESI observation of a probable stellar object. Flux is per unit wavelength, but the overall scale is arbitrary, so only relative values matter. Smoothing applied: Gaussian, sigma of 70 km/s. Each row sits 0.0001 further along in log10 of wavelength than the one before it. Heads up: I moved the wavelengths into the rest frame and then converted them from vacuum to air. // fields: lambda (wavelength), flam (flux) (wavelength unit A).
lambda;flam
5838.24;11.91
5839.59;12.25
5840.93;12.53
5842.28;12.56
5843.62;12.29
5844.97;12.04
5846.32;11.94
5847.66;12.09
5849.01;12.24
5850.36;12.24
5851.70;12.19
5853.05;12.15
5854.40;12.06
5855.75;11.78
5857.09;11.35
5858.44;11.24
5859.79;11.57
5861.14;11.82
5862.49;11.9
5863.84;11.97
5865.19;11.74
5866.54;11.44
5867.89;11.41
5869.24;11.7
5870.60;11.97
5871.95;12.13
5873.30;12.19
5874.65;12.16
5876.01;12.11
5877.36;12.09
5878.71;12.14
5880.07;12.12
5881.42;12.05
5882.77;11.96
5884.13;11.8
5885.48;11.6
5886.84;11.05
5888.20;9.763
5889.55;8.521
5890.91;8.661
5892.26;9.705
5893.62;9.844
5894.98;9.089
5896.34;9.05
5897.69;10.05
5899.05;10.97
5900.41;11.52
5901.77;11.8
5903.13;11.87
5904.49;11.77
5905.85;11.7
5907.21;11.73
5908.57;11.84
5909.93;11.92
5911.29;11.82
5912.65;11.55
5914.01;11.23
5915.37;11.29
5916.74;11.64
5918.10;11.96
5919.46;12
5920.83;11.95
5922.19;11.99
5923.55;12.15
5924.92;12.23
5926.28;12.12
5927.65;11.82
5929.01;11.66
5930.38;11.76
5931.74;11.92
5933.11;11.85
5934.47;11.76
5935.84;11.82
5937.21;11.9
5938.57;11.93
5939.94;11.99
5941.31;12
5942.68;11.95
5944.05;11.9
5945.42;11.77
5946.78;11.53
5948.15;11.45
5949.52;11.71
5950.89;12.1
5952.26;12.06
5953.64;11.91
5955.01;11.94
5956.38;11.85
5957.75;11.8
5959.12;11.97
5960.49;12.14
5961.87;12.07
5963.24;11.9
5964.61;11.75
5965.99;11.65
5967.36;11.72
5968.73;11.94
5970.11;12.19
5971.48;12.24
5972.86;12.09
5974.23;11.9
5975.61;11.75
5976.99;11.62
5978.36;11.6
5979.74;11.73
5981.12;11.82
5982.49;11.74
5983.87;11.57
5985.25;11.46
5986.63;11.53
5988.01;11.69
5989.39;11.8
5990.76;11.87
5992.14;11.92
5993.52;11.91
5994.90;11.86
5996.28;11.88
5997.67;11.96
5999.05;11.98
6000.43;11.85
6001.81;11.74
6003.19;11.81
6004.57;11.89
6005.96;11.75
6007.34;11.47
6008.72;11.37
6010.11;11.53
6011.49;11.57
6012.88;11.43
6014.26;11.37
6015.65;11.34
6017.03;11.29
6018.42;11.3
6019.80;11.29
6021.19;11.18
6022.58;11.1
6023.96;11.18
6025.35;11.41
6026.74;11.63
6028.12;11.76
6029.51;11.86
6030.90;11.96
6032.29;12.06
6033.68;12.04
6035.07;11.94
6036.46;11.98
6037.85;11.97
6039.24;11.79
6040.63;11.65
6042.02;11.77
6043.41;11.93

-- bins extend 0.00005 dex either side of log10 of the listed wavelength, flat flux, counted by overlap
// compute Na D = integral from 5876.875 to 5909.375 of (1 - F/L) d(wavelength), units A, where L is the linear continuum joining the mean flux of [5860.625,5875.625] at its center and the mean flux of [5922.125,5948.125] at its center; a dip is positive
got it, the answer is 2.5 A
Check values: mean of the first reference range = 11.9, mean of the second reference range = 11.9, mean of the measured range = 10.9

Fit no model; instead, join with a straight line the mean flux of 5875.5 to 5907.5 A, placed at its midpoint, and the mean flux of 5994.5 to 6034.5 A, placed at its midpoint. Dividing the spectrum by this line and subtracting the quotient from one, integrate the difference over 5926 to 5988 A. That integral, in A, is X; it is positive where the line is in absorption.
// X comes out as -3.0 A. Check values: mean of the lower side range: 10.9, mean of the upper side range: 11.6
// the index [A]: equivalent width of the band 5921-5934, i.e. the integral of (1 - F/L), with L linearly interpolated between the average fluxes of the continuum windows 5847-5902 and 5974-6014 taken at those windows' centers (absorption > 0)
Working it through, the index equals -0.5 A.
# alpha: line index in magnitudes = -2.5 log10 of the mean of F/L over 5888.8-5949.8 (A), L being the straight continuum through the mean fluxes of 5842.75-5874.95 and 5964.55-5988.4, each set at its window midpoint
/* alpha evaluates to 0.04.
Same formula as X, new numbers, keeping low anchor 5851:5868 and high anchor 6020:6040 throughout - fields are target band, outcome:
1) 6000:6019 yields 0.25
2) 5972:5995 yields -0.09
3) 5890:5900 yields 1.78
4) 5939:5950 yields -0.06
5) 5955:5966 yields -0.18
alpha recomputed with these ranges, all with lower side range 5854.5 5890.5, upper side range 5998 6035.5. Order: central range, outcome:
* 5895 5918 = 0.03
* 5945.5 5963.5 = -0.03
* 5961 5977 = -0.03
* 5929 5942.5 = -0.03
